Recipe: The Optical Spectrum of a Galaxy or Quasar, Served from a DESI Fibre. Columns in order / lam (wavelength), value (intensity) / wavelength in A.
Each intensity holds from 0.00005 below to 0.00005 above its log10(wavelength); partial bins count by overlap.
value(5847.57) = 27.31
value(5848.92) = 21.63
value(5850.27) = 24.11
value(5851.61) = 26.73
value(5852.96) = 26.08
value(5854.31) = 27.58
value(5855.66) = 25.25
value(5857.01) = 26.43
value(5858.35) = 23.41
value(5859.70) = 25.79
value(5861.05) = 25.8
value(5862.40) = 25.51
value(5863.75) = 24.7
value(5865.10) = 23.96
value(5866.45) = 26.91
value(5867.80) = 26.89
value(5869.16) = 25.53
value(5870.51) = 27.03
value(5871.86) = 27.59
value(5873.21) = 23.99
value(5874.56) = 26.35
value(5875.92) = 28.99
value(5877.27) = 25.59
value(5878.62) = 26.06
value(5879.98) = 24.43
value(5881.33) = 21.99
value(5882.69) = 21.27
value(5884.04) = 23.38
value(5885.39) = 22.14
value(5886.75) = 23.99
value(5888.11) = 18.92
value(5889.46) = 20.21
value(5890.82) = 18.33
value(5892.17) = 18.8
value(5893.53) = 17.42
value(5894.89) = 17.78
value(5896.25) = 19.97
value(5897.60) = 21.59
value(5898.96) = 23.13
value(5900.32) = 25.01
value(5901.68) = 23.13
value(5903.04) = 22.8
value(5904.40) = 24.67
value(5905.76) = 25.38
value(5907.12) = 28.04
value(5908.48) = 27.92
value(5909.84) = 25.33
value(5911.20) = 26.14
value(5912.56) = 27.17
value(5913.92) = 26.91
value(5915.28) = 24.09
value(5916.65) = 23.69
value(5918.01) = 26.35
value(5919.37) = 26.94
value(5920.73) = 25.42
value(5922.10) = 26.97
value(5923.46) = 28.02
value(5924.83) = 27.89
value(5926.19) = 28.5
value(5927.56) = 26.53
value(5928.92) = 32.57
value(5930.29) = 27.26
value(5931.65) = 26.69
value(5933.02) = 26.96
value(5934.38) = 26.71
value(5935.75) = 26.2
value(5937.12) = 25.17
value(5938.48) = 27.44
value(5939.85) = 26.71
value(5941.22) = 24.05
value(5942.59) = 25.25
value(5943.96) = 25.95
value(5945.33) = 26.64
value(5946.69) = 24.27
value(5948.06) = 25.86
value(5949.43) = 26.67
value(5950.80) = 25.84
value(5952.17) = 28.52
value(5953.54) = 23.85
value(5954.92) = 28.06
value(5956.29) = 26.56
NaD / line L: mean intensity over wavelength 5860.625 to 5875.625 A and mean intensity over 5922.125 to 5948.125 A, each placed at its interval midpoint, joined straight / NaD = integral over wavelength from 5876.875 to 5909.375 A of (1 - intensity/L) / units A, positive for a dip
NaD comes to 4.5 A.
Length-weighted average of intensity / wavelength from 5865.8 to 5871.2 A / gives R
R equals 26.6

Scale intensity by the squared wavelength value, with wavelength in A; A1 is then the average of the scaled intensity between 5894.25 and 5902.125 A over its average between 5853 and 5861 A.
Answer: 0.9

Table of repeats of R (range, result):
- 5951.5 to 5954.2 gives 26.2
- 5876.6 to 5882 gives 24.5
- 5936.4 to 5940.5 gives 26.4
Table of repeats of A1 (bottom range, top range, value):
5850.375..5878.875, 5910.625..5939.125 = 1.05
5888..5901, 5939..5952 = 1.30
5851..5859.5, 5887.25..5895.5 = 0.73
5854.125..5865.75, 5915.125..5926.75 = 1.07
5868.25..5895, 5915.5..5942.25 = 1.18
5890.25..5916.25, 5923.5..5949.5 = 1.16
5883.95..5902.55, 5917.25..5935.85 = 1.32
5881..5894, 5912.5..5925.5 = 1.29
